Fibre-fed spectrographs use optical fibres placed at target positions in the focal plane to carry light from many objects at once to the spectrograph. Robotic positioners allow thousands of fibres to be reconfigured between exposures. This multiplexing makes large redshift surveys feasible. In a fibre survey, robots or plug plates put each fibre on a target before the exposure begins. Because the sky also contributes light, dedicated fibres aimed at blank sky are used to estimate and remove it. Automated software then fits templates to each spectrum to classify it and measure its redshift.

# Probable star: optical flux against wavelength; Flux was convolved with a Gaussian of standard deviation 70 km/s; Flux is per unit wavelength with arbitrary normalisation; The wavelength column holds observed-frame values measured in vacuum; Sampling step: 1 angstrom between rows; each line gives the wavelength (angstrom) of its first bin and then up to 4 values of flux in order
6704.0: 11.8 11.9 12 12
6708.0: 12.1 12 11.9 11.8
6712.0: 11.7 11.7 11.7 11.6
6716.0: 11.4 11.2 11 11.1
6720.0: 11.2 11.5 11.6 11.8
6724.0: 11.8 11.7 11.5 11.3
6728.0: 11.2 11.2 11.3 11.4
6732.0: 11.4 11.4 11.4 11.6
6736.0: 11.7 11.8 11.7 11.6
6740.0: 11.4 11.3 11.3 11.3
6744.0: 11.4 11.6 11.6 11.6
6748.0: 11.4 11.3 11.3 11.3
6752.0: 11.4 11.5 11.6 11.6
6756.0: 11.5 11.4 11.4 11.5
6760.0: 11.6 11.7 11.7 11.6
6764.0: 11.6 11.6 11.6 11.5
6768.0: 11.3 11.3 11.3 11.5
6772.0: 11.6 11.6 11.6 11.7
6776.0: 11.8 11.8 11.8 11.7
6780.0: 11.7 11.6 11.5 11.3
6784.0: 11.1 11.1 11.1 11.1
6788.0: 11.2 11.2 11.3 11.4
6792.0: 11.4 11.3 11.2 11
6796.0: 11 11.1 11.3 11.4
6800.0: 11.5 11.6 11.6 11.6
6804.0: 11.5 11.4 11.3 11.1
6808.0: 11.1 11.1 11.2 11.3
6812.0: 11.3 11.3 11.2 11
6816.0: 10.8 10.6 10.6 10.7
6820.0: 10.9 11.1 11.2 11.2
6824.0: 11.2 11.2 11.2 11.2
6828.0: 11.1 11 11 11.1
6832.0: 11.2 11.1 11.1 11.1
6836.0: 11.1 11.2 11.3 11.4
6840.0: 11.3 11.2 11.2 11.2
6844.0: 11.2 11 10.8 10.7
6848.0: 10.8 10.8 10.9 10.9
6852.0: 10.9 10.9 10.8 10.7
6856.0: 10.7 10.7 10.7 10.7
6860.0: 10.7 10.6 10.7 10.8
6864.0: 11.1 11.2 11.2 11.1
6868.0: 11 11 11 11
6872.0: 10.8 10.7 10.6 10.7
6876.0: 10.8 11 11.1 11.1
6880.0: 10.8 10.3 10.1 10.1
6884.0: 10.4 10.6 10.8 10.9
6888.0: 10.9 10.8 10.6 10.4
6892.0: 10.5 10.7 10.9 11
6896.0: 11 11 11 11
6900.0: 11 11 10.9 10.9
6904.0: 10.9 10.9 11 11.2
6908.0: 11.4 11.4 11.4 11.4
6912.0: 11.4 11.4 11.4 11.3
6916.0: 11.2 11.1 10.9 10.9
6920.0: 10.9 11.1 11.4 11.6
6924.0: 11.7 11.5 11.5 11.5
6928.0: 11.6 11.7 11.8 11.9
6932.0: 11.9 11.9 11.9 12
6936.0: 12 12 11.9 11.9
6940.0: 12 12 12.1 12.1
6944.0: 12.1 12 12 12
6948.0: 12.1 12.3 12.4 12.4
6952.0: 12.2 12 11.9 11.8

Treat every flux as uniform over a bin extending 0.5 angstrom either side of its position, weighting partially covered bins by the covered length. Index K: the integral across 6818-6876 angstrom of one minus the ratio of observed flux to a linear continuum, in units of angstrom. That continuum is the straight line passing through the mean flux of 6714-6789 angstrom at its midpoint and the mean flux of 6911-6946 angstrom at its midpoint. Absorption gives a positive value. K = 2.9 angstrom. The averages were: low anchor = 11.5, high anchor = 11.6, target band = 11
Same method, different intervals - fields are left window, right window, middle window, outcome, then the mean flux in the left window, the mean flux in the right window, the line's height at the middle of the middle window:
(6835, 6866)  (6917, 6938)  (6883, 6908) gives 1.1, 10.9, 11.6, 11.3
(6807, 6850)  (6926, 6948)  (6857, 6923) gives 3.6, 11.1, 11.9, 11.6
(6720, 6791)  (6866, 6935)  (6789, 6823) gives 0.4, 11.5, 11.1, 11.3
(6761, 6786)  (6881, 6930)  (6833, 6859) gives 0.7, 11.5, 11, 11.3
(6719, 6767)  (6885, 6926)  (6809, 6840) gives 0.5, 11.5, 11.1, 11.3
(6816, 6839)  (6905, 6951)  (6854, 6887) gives 1.6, 11.1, 11.6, 11.3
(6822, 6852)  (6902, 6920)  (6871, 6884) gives 0.5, 11.1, 11.2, 11.1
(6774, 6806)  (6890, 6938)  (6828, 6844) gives 0.3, 11.4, 11.3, 11.4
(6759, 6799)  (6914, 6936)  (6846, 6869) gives 1.2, 11.4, 11.5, 11.5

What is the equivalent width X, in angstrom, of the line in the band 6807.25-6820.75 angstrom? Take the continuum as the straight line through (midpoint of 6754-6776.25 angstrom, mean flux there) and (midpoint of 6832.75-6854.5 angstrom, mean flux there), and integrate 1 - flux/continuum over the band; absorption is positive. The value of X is 0.3 angstrom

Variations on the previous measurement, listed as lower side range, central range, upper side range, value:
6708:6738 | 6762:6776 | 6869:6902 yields -0.3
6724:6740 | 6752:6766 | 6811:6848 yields -0.2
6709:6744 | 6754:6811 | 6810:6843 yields -0.7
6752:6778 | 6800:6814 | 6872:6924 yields 0.0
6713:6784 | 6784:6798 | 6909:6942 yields 0.4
